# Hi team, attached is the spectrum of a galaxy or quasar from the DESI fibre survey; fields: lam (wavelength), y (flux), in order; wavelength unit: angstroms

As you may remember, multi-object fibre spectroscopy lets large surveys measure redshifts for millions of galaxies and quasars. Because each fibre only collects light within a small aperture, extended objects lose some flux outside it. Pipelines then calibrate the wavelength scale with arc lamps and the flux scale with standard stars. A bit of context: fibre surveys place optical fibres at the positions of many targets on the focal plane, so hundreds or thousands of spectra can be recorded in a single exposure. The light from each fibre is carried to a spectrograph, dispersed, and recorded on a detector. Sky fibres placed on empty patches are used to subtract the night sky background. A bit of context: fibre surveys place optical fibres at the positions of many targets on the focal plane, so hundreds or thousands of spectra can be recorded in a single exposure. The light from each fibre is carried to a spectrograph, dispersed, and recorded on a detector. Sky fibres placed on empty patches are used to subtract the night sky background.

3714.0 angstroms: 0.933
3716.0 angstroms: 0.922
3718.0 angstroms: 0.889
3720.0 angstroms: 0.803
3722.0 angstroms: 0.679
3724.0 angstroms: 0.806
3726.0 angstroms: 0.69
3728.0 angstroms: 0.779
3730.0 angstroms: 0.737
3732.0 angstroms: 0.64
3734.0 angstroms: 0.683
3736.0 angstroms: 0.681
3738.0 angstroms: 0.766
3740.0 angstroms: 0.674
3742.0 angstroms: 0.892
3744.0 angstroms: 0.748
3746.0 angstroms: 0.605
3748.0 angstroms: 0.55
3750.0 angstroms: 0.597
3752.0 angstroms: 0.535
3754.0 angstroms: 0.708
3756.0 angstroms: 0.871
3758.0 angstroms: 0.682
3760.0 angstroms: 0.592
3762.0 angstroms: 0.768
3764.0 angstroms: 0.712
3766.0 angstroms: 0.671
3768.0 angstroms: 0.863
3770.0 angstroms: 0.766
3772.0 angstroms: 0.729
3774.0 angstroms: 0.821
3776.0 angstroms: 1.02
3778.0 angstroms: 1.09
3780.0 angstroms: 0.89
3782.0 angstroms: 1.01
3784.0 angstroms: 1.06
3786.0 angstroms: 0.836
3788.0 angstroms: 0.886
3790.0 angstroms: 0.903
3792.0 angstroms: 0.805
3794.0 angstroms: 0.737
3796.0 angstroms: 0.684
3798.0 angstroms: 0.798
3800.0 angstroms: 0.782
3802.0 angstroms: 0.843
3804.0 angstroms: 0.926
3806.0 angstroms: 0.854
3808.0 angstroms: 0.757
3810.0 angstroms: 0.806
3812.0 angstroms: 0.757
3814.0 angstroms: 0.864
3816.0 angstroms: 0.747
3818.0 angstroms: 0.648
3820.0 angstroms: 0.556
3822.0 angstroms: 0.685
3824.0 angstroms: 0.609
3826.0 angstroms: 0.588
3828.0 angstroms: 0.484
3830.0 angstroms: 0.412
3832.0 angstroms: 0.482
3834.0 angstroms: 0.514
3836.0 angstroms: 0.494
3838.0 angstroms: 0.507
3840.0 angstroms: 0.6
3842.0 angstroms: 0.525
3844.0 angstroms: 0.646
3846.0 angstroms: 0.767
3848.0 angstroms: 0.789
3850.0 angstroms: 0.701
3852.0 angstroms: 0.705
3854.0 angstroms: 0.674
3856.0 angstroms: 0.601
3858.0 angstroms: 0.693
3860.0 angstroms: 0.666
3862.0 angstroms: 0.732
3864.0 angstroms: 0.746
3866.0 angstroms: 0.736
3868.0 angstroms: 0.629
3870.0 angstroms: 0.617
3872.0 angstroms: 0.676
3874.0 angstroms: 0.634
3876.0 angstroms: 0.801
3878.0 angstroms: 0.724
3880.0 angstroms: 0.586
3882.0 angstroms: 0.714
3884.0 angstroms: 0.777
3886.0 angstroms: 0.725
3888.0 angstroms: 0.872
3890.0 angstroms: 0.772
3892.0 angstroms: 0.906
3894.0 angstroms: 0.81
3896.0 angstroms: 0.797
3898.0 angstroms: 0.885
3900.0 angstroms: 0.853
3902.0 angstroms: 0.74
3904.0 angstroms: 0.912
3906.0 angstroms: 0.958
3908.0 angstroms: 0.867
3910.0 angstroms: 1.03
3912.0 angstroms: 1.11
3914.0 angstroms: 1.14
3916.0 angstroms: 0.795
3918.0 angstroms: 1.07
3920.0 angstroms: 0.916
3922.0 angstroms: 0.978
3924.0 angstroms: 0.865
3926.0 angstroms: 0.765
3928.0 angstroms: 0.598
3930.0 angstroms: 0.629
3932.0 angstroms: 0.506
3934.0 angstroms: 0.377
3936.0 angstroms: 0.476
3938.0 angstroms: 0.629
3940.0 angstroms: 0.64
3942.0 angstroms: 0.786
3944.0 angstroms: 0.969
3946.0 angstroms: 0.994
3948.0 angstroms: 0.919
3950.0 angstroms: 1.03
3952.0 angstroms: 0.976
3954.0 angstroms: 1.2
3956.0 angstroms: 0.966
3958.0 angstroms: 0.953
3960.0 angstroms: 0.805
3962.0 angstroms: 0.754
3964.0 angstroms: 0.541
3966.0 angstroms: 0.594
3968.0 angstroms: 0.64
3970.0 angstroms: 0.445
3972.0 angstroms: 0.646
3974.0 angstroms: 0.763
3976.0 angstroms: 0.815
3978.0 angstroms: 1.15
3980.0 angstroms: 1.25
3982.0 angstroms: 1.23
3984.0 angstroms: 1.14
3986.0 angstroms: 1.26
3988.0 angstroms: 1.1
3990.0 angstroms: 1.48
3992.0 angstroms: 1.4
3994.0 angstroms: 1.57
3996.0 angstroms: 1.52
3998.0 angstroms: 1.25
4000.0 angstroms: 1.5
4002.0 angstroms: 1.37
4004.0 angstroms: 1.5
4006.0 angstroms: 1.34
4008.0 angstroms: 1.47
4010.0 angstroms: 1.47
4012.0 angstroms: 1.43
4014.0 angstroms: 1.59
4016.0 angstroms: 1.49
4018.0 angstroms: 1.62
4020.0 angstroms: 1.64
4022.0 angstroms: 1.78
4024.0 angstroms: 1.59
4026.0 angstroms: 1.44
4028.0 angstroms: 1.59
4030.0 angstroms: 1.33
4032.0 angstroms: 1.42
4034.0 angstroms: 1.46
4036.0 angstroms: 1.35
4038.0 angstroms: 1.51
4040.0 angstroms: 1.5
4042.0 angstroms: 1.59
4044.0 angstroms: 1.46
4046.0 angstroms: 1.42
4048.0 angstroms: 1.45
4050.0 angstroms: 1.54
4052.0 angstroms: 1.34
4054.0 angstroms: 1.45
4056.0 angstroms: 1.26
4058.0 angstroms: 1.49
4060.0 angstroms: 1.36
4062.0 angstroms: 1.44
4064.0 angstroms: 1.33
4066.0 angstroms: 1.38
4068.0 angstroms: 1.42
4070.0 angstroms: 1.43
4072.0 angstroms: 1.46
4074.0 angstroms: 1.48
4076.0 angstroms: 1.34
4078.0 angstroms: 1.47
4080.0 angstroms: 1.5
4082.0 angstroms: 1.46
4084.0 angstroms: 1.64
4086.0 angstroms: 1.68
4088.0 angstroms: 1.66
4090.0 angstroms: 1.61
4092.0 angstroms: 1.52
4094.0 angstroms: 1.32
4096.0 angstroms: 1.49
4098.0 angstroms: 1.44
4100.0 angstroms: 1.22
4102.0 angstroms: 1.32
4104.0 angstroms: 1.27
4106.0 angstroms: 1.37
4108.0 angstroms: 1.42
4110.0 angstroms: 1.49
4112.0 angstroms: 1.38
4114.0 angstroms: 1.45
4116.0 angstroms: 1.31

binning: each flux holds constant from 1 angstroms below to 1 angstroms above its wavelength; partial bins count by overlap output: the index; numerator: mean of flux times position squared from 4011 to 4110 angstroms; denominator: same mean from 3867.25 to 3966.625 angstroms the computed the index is 1.95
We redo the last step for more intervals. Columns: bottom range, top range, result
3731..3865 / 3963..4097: 2.13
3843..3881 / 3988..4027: 2.32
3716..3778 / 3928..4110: 1.95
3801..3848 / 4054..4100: 2.52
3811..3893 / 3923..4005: 1.51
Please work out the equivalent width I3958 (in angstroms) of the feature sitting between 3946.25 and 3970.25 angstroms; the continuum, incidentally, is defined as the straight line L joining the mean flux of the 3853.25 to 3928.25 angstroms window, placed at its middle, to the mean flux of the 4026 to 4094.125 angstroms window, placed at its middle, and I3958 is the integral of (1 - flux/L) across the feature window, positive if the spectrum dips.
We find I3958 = 5.1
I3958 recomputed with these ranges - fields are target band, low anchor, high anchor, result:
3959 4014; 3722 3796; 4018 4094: 7.8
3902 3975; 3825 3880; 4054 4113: 8.7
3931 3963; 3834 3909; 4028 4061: 7.1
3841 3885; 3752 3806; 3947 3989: 8.9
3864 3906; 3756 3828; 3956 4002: 7.0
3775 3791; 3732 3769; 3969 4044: -3.7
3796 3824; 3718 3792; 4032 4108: 4.0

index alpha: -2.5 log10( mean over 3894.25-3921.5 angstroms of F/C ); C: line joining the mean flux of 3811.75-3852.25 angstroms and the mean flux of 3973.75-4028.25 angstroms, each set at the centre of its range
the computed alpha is 0.05 mag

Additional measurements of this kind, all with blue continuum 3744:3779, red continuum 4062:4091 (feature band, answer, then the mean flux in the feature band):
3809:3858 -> 0.39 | 0.633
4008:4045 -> -0.11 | 1.51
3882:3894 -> 0.28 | 0.802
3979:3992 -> 0.01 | 1.26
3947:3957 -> 0.17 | 1.02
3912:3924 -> 0.14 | 0.981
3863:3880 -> 0.41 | 0.689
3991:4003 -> -0.11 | 1.43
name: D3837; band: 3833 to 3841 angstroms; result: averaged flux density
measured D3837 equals 0.529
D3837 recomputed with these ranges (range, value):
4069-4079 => 1.44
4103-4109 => 1.35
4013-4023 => 1.62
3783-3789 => 0.927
